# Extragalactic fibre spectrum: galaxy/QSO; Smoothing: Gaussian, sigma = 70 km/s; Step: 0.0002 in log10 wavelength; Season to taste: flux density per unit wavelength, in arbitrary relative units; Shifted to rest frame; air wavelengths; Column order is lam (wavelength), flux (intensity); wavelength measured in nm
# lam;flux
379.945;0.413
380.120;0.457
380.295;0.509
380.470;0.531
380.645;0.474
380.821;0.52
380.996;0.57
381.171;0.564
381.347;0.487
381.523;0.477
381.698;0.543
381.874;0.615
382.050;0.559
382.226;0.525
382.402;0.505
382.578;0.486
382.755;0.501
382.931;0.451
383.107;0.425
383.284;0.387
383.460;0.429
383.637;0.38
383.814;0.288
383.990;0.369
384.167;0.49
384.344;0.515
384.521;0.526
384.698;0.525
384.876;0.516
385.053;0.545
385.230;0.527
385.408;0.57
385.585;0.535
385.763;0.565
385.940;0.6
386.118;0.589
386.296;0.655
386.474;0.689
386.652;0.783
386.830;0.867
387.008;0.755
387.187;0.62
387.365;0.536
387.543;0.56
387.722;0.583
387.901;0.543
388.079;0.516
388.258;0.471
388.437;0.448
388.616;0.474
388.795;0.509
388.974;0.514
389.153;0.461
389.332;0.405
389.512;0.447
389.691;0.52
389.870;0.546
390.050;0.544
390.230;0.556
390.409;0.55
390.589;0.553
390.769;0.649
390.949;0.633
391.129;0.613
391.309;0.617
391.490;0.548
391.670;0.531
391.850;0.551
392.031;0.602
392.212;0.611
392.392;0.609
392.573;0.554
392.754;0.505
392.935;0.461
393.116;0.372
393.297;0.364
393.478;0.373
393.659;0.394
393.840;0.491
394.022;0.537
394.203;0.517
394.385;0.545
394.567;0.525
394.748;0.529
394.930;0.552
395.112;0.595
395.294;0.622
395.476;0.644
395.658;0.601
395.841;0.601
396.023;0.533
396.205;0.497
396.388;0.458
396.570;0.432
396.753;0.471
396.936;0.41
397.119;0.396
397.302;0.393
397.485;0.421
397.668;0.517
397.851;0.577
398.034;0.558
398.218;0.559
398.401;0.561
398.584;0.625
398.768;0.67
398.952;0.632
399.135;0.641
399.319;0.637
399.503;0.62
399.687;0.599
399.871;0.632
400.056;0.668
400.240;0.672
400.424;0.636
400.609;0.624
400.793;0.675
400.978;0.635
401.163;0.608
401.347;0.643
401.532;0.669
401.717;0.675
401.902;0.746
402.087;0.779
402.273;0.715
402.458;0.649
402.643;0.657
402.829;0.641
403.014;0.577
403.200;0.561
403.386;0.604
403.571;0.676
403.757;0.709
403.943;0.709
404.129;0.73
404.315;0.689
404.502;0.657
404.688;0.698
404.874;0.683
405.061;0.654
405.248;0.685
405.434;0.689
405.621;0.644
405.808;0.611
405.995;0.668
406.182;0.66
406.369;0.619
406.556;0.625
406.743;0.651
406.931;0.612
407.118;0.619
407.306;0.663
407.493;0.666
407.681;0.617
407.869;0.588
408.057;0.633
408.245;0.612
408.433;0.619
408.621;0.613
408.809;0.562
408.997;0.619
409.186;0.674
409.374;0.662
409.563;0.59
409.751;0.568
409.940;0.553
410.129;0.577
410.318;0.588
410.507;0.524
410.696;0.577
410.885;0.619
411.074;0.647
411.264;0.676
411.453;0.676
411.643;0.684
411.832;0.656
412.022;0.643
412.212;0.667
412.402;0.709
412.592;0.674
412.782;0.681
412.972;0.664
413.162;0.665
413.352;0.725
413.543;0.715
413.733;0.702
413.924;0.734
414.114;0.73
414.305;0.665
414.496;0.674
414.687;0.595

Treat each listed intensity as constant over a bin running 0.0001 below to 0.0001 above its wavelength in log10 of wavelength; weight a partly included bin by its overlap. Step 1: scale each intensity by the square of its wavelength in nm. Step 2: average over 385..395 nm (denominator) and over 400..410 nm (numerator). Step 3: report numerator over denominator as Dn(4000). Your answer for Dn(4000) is 1.27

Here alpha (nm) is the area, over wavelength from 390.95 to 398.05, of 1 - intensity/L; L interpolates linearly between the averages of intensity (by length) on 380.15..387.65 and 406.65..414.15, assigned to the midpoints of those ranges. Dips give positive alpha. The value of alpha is 0.75 nm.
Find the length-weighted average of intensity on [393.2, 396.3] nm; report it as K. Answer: 0.524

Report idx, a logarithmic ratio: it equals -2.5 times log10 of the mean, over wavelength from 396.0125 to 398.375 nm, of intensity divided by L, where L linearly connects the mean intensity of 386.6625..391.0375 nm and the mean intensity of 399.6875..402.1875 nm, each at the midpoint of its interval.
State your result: 0.30 mag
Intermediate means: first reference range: 0.557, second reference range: 0.664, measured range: 0.479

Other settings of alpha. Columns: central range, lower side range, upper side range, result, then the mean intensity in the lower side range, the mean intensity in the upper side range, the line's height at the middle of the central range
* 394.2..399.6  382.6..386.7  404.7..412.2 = 0.26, 0.513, 0.63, 0.573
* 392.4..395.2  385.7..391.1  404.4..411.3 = 0.46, 0.572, 0.627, 0.587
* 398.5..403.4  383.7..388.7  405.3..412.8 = -0.35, 0.559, 0.631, 0.605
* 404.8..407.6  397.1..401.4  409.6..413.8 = -0.12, 0.595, 0.644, 0.622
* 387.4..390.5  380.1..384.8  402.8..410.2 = 0.10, 0.486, 0.637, 0.527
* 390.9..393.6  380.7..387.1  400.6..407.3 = 0.28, 0.537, 0.66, 0.588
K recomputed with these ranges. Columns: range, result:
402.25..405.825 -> 0.662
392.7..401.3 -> 0.545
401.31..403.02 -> 0.681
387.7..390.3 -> 0.5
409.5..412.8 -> 0.628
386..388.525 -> 0.615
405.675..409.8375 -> 0.625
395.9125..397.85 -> 0.46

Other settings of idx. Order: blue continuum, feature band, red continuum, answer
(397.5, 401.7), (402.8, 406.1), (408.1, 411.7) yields -0.077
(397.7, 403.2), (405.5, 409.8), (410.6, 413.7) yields 0.050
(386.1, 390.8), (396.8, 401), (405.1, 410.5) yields 0.035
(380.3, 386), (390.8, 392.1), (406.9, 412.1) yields -0.097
